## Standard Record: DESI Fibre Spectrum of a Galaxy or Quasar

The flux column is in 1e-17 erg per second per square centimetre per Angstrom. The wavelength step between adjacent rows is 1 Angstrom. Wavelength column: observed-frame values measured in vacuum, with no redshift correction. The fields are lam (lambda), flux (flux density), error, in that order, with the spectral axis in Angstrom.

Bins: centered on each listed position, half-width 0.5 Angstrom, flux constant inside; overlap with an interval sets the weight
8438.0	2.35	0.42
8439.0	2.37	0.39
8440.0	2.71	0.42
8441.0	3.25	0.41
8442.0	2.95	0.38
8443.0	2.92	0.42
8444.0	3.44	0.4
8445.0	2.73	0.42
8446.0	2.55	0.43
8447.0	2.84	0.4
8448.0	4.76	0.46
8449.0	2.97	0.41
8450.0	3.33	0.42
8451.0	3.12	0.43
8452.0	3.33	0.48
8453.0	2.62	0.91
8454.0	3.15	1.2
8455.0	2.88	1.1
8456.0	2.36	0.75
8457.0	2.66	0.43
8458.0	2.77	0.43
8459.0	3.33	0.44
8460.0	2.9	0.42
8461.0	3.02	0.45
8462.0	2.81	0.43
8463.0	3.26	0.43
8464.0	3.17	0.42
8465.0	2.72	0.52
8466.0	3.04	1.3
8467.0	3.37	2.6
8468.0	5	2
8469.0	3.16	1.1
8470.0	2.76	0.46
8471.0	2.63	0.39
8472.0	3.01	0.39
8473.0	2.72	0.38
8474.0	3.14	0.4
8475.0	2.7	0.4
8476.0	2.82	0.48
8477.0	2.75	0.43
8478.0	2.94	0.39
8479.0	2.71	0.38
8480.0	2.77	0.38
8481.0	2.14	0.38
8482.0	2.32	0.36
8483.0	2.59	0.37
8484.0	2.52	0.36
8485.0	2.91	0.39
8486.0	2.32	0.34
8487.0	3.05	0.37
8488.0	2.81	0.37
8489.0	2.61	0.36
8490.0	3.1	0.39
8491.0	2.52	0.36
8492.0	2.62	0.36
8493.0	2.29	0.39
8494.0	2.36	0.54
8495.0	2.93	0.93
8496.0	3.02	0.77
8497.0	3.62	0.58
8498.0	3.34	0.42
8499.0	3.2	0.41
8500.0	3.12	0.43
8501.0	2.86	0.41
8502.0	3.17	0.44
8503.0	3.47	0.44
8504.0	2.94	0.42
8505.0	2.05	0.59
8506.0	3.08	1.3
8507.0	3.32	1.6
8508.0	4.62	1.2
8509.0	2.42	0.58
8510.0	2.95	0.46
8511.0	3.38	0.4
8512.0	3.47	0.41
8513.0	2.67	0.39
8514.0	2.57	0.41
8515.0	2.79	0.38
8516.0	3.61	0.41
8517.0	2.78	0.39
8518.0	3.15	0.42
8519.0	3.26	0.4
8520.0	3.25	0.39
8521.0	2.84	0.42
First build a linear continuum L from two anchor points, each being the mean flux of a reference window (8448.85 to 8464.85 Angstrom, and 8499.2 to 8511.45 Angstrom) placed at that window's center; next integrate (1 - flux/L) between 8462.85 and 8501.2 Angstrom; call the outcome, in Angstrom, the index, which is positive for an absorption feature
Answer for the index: 1.9 Angstrom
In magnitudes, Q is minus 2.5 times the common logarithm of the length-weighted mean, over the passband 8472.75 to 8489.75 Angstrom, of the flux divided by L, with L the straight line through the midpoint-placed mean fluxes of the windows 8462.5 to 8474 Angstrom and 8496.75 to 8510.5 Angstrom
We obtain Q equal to 0.17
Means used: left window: 3.17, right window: 3.15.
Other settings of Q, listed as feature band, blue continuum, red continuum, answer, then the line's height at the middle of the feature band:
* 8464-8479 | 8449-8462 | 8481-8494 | -0.10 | 2.78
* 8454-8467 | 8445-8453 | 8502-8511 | 0.09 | 3.18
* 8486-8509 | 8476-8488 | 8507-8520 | -0.03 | 2.9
